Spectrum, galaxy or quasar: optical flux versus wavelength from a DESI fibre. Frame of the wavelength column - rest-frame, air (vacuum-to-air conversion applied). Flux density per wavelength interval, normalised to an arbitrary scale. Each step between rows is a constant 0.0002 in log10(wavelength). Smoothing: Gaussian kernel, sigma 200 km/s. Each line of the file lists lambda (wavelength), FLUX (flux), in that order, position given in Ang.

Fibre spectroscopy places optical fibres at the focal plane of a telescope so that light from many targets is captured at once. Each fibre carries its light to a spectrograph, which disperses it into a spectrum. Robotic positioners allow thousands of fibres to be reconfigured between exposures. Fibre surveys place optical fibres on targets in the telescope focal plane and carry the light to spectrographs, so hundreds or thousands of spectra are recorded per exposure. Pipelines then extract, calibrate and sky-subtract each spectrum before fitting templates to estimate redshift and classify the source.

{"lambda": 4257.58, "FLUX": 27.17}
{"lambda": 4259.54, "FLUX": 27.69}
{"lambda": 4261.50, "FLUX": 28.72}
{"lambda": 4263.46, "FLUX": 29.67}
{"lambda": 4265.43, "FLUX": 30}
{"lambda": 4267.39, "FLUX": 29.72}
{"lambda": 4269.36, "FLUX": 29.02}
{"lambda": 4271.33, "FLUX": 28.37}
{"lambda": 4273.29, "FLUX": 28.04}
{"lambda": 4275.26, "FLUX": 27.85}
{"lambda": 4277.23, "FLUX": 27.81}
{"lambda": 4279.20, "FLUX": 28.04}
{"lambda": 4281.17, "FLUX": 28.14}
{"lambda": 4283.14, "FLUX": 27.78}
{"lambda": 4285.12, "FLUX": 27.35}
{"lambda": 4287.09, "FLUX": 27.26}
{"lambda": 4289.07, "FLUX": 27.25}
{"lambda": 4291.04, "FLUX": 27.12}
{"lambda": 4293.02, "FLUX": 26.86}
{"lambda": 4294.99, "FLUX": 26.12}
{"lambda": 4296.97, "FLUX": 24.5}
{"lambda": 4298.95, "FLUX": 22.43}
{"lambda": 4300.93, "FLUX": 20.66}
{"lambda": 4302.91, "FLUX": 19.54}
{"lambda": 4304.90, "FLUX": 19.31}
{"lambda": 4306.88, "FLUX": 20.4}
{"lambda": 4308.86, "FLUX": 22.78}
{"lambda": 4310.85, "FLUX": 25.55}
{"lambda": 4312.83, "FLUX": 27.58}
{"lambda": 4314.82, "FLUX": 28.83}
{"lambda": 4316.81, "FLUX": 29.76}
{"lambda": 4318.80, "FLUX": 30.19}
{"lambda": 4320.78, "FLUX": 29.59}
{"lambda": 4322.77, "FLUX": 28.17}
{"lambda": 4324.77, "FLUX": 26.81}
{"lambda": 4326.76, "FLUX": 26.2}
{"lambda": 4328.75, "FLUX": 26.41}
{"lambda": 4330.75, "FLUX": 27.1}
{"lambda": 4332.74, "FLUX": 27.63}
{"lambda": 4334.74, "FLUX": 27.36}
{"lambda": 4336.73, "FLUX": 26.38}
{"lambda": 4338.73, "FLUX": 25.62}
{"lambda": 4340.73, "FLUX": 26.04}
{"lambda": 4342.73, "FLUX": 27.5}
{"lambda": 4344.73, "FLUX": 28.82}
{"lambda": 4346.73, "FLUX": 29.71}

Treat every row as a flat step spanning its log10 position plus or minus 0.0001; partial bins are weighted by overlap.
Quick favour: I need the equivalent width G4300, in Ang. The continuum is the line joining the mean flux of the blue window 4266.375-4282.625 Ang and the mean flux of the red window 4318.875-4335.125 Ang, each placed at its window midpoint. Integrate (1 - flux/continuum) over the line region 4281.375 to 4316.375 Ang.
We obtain 3.8 Ang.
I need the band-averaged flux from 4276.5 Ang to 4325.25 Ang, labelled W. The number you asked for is 26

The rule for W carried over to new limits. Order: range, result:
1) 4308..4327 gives 27.6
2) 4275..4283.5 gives 27.9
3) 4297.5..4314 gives 22.4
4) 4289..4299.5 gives 25.7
